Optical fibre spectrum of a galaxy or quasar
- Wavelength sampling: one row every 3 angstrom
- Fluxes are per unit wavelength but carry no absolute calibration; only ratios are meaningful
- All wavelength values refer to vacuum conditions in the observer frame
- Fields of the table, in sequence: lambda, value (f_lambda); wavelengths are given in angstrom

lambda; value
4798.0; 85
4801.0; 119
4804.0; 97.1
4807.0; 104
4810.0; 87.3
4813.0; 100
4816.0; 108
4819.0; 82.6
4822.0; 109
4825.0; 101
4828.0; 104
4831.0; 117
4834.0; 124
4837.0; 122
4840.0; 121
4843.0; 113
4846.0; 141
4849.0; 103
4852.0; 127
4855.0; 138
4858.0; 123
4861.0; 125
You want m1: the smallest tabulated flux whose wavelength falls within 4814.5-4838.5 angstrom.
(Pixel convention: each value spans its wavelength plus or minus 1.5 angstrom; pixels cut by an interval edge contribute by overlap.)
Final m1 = 82.6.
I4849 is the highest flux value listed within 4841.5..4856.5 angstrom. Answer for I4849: 141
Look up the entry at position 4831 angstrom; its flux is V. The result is 117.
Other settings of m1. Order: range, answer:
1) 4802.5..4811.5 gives 87.3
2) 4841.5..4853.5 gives 103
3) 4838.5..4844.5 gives 113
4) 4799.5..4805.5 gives 97.1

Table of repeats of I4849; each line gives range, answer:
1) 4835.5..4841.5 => 122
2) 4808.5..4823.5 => 109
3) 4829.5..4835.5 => 124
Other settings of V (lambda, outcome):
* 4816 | 108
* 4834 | 124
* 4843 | 113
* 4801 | 119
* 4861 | 125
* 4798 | 85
